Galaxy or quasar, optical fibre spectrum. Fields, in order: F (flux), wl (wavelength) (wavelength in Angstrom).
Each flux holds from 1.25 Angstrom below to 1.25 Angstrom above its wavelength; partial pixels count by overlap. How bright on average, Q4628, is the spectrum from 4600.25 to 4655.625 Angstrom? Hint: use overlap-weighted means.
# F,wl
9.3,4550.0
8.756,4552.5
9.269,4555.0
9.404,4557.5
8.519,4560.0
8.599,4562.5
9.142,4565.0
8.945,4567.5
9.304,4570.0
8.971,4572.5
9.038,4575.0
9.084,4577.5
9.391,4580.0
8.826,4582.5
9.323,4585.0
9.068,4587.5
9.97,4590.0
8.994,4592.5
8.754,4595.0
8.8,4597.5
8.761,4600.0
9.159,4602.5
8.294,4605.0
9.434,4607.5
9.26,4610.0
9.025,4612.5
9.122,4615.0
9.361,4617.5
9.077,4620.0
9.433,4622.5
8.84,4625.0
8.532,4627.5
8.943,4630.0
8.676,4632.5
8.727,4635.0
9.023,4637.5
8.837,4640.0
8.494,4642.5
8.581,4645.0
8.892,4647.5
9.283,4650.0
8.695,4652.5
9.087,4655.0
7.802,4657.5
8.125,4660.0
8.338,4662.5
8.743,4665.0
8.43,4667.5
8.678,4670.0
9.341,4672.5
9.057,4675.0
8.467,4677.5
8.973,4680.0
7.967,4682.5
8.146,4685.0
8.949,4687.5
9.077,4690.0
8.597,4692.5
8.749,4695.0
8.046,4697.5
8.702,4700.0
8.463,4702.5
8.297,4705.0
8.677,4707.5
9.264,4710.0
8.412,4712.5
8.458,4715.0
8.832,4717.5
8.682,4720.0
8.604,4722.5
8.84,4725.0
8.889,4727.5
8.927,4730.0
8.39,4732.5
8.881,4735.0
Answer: 8.94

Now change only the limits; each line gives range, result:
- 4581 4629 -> 9.06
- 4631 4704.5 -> 8.65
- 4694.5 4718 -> 8.58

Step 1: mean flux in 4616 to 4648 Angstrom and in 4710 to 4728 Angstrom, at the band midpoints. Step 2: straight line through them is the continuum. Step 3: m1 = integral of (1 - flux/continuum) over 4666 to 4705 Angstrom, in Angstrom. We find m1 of 0.6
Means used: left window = 8.88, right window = 8.71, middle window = 8.63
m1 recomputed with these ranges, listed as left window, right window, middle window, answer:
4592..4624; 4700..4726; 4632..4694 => 1.1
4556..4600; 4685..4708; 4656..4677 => 0.3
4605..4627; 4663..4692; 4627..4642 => 0.3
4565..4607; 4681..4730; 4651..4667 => 0.6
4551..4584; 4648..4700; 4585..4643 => -0.9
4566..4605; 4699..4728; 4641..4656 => 0.1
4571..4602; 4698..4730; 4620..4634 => 0.1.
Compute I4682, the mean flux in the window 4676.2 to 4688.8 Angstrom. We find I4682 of 8.5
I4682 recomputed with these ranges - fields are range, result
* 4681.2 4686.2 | 8.06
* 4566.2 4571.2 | 9.12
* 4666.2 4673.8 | 8.82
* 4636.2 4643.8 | 8.78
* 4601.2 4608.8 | 8.96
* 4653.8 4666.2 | 8.41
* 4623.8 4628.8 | 8.69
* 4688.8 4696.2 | 8.81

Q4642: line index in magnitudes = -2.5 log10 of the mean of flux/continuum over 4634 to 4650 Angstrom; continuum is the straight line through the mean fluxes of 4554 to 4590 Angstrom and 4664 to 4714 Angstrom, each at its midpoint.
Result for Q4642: 0.00 mag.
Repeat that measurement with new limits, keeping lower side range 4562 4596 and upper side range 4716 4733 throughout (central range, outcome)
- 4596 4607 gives 0.03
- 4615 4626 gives -0.02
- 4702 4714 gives 0.02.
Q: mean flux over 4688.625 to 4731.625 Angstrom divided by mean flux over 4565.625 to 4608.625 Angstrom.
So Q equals 0.96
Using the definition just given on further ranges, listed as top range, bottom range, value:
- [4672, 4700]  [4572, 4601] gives 0.95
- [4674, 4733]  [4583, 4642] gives 0.96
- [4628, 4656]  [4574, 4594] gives 0.96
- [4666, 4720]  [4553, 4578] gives 0.96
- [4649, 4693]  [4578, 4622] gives 0.95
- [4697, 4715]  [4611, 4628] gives 0.94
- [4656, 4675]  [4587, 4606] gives 0.95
